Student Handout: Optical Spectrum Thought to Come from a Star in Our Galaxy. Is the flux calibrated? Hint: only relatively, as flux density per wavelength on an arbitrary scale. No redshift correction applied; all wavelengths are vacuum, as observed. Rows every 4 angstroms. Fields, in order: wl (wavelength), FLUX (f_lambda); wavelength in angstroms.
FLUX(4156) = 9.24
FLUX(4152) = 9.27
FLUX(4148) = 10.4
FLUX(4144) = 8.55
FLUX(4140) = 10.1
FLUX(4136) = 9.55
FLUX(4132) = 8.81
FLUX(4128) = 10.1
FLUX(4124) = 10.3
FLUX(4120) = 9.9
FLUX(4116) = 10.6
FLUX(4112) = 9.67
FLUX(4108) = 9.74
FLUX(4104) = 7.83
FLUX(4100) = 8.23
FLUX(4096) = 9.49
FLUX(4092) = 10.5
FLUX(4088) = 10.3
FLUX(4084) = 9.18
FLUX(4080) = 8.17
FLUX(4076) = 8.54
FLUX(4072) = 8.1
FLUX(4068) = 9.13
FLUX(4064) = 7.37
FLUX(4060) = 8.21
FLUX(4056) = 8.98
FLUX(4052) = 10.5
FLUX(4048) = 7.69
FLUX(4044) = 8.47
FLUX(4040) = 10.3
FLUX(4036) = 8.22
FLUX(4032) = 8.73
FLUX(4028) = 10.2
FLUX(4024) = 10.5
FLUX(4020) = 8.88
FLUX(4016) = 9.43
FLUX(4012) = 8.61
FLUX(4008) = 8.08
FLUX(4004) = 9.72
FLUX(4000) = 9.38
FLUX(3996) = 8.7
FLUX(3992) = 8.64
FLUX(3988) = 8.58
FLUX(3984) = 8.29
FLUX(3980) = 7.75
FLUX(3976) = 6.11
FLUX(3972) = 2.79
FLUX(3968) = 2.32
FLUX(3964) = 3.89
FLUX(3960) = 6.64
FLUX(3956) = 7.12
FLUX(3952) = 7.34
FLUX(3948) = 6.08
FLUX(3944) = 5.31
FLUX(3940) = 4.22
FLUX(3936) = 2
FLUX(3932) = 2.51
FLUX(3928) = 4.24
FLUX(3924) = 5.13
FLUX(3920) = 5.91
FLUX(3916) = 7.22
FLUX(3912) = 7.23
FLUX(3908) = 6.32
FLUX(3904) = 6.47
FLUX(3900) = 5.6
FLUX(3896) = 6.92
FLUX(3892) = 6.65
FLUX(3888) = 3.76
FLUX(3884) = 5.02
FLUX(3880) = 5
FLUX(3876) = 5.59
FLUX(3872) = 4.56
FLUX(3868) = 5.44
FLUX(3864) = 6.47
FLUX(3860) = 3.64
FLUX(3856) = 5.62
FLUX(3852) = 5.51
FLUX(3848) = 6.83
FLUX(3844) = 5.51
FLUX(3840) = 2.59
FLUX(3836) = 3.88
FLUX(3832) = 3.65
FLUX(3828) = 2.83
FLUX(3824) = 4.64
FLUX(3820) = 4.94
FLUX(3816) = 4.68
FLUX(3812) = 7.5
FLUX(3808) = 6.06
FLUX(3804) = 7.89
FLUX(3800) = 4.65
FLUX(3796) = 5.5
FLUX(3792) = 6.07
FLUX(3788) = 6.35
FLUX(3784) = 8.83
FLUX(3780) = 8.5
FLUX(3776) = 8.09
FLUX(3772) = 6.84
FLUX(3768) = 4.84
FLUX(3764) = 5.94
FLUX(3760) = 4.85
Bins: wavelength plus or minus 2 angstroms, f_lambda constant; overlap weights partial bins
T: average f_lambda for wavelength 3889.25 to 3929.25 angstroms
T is 6.16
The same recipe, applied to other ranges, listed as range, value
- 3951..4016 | 7.19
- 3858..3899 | 5.31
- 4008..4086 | 8.88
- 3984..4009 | 8.84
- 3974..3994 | 7.87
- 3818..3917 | 5.26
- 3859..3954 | 5.38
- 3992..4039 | 9.14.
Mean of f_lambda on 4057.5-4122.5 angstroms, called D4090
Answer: 9.07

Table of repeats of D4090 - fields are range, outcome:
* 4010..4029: 9.49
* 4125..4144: 9.56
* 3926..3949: 3.97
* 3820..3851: 4.36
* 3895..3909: 6.29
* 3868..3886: 5.09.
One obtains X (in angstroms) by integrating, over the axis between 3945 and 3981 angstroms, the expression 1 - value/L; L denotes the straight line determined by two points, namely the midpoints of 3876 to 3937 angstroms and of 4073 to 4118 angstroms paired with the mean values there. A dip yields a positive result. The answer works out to 5.7 angstroms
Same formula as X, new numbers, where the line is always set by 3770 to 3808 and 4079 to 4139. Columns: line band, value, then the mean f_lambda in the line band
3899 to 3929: 7.0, 6.09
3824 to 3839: 7.7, 3.55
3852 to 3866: 4.1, 5.28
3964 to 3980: 7.9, 4.26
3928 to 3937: 6.0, 2.72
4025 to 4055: -0.8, 9.2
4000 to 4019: -0.6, 9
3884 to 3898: 3.8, 5.67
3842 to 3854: 2.4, 5.95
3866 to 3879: 4.1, 5.18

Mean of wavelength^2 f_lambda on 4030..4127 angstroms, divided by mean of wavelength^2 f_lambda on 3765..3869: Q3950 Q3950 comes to 1.84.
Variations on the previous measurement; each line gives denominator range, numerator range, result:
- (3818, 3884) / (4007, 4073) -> 2.04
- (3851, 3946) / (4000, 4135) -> 1.90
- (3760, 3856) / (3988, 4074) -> 1.75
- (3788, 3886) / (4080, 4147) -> 2.11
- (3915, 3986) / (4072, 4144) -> 1.94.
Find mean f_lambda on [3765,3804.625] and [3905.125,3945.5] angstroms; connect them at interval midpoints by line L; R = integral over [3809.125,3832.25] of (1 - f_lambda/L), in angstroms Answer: 5.3 angstroms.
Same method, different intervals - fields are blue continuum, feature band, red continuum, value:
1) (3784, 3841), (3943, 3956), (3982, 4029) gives 2.48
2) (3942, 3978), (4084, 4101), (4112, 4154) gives -1.88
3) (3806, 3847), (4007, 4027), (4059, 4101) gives -3.50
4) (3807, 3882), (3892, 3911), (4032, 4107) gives -1.43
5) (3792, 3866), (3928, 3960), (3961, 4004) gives 7.03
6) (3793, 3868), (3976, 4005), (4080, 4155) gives -3.42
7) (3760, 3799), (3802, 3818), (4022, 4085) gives 0.78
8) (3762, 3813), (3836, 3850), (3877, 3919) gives 3.35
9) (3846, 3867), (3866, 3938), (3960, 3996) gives 6.42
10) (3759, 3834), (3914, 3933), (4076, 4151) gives 5.73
